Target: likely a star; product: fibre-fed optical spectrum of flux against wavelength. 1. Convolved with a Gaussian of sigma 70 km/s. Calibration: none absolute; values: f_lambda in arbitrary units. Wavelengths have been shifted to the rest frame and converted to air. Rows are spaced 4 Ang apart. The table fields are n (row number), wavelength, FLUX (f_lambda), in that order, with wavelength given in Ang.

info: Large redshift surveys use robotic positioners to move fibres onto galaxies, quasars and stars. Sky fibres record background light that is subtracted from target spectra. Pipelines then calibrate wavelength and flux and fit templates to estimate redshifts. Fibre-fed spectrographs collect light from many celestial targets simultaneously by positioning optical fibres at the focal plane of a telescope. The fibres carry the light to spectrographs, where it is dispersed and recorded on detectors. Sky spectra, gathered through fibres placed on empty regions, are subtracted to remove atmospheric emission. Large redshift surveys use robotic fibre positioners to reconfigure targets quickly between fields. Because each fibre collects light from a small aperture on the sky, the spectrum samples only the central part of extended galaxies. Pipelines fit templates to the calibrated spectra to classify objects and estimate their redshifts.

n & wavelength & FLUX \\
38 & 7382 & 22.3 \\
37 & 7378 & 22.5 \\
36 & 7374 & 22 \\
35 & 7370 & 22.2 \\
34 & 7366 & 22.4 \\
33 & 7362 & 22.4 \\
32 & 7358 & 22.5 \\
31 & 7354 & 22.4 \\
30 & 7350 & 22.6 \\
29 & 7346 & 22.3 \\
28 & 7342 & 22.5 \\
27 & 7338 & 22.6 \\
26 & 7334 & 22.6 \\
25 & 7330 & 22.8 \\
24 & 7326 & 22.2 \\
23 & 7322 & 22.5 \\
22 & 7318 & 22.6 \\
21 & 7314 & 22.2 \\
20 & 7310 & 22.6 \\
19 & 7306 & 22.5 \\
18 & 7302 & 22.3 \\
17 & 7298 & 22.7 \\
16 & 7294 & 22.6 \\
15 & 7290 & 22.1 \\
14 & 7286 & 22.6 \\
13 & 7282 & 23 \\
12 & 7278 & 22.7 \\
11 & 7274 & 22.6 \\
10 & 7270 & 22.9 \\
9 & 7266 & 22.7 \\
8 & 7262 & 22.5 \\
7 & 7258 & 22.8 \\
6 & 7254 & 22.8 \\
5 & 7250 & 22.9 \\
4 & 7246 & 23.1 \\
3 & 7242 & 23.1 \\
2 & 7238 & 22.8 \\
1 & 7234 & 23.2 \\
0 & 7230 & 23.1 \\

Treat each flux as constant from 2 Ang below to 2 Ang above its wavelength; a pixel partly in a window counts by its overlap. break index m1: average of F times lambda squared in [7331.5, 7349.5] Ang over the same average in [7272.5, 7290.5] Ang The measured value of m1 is 1.01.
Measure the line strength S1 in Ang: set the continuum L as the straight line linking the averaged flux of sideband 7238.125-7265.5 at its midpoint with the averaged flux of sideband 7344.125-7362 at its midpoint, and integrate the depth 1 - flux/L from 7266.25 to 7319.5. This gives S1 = 0.3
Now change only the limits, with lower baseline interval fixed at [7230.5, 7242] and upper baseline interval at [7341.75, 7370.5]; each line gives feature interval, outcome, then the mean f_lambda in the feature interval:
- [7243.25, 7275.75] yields 0.2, 22.8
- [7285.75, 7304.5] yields 0.2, 22.4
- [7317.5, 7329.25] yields 0.1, 22.5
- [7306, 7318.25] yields 0.1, 22.5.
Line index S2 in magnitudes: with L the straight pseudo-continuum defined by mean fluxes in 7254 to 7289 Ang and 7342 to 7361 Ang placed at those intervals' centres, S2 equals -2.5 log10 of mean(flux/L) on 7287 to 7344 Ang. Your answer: 0.00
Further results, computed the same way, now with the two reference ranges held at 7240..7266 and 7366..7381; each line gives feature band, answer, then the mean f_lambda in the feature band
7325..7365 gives 0.00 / 22.5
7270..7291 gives 0.00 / 22.7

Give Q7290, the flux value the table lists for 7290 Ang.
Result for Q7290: 22.1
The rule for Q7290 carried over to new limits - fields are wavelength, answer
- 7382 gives 22.3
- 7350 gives 22.6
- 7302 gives 22.3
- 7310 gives 22.6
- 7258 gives 22.8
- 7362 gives 22.4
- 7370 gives 22.2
